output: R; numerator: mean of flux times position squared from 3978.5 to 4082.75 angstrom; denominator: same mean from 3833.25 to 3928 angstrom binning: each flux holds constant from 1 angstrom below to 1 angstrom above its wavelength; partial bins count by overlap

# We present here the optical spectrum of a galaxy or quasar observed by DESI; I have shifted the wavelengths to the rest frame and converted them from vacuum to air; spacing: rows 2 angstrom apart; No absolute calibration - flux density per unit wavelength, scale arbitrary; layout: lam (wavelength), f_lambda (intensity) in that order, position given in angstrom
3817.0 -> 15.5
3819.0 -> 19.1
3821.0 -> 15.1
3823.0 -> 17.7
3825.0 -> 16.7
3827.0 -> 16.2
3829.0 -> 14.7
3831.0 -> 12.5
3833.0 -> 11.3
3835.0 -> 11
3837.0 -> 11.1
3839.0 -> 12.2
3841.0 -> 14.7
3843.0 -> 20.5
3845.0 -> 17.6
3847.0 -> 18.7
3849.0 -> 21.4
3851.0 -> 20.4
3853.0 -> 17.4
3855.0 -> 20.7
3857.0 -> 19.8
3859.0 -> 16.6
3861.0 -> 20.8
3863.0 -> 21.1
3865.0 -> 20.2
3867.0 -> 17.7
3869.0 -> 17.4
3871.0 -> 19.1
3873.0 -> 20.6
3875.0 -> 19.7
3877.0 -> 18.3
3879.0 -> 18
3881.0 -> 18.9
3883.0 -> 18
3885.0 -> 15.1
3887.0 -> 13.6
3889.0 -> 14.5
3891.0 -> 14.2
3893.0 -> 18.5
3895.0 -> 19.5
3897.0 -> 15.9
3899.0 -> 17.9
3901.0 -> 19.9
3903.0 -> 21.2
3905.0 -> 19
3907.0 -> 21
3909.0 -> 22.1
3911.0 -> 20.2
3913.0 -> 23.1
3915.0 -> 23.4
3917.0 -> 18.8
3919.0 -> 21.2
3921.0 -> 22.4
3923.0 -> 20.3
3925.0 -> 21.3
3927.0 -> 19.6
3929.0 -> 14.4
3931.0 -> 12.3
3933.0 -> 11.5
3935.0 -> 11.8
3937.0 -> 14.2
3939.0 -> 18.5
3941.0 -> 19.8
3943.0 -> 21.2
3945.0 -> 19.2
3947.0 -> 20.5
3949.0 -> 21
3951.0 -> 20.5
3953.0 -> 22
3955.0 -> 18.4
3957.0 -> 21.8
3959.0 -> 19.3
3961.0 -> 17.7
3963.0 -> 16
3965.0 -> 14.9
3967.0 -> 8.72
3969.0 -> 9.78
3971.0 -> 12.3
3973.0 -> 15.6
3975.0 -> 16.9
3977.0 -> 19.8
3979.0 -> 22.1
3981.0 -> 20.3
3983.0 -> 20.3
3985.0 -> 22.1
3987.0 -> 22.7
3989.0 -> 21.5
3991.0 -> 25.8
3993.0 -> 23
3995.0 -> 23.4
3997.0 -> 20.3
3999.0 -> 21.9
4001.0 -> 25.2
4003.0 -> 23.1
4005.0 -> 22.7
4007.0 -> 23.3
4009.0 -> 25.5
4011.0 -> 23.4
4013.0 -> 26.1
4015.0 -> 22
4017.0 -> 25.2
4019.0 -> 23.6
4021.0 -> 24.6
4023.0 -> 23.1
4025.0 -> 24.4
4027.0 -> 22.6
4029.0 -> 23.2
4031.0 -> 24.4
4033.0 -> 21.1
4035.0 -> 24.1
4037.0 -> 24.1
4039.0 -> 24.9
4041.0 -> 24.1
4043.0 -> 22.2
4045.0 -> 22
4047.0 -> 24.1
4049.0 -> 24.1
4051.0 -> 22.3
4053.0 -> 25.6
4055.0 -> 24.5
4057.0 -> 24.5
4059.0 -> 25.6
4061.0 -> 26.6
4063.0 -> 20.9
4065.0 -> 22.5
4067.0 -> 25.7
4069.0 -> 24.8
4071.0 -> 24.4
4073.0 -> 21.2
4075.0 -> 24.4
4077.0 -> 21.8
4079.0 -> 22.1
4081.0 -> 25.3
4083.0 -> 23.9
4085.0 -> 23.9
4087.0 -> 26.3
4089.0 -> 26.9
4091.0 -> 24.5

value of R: 1.4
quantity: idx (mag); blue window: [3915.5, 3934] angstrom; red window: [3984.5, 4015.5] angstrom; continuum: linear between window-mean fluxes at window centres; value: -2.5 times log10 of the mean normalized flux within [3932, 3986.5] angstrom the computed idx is 0.159 mag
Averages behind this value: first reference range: 18.1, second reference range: 23.3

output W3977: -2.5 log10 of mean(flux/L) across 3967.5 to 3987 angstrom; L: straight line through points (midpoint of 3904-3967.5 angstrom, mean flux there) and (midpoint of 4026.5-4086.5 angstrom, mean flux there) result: 0.16 mag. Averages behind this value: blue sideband 18.7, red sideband 23.7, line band 17.7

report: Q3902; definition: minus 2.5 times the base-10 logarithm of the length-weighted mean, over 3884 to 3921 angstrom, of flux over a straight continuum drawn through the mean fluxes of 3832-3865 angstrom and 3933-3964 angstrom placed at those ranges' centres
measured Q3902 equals -0.06 mag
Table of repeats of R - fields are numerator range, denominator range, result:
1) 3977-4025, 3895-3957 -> 1.25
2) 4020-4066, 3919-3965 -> 1.36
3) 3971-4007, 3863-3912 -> 1.22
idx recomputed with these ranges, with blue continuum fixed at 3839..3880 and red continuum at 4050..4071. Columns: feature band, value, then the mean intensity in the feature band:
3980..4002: 0.00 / 22.4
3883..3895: 0.24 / 15.8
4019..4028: -0.02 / 23.7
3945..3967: 0.15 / 18.7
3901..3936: 0.07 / 19.1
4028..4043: 0.00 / 23.6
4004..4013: -0.05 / 24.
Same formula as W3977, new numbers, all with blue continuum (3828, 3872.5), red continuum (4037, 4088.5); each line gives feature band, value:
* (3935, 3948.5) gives 0.09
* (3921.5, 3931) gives 0.07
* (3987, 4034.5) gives -0.06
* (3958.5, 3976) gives 0.40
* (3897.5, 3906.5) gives -0.03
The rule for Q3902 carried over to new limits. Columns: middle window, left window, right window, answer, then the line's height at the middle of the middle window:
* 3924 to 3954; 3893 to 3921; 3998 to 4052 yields 0.19 mag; 21.2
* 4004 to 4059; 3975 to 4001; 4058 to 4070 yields -0.02 mag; 23.3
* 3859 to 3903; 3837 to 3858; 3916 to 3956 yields 0.00 mag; 18.2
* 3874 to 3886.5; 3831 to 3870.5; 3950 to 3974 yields -0.05 mag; 17.1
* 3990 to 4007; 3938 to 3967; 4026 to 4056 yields -0.09 mag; 21.4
